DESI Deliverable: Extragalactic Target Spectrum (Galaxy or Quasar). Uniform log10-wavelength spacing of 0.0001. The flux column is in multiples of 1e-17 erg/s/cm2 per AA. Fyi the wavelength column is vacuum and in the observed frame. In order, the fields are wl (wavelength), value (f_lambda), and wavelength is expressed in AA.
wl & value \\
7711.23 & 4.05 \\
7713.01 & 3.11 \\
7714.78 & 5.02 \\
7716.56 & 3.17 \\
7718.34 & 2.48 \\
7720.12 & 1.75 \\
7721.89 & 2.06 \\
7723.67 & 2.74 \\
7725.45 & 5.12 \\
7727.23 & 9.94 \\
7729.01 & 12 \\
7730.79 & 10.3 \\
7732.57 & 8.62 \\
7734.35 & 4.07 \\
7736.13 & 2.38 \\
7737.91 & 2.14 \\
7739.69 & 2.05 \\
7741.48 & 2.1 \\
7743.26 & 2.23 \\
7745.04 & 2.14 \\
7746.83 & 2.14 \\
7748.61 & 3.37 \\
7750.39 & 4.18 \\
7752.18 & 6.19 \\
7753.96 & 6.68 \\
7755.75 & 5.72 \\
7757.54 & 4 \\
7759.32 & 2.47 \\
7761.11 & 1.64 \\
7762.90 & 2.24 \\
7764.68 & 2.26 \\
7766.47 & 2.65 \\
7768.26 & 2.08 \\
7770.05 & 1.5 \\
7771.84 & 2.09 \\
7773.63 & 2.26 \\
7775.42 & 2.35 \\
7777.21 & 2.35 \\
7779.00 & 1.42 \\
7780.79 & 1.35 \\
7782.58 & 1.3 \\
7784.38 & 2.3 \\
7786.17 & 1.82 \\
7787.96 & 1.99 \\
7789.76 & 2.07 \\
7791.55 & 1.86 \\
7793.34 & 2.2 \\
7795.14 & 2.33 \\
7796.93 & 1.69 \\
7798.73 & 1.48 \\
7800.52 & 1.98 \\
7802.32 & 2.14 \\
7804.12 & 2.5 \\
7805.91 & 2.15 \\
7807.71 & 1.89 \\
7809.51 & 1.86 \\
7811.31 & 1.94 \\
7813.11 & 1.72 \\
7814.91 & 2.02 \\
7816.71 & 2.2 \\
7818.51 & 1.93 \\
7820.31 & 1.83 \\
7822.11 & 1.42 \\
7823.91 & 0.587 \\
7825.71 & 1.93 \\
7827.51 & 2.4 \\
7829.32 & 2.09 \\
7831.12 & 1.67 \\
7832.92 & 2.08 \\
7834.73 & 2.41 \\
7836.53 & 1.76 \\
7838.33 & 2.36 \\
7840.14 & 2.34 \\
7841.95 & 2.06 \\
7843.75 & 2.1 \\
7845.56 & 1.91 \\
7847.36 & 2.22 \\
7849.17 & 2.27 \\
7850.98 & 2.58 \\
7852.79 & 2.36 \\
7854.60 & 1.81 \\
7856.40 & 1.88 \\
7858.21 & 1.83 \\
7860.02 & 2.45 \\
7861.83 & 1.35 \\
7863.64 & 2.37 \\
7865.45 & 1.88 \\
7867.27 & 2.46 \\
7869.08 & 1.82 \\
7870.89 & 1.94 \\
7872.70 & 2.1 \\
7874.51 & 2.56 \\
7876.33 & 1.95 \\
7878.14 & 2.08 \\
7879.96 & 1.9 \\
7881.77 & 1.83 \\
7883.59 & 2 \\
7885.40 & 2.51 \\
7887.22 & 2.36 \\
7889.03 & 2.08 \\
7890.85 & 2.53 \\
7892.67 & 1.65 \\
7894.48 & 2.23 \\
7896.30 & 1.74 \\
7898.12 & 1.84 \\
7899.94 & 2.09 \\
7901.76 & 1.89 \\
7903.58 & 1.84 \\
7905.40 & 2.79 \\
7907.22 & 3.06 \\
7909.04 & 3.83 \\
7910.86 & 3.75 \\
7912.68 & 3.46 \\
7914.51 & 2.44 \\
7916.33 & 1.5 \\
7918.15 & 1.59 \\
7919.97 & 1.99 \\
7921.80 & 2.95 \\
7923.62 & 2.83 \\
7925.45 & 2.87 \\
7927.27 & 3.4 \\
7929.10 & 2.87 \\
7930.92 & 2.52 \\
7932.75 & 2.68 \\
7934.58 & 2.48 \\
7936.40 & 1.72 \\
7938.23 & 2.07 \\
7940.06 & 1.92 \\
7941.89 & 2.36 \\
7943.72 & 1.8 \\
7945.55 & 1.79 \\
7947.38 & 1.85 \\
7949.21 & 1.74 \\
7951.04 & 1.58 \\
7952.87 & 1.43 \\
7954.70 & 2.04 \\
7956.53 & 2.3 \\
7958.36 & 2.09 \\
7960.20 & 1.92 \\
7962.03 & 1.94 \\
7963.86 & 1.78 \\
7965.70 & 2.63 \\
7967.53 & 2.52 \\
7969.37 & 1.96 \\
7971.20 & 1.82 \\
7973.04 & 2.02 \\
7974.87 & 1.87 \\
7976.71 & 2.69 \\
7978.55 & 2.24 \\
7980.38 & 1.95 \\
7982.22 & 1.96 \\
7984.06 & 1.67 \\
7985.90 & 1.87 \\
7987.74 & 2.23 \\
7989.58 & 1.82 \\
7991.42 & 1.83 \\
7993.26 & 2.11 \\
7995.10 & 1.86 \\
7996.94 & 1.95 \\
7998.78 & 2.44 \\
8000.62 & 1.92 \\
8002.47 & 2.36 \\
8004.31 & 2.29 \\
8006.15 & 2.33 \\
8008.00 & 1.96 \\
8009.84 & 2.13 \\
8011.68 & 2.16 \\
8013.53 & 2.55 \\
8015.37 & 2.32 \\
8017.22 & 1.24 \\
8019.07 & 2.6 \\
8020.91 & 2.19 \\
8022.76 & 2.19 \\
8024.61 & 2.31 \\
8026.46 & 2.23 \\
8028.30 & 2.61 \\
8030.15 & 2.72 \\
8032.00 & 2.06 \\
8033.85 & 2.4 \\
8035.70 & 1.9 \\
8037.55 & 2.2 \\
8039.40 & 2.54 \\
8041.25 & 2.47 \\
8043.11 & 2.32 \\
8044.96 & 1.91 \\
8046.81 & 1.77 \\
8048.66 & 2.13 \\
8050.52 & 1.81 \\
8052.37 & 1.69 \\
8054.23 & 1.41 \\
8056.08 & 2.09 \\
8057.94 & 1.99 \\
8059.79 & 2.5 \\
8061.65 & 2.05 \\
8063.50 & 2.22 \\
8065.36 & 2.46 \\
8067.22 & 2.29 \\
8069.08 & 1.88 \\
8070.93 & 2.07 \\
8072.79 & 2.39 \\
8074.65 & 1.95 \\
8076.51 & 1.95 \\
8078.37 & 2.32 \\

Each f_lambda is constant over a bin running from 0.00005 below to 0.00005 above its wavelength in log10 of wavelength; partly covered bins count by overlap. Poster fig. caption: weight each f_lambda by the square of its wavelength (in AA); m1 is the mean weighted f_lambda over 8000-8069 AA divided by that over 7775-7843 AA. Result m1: 1.18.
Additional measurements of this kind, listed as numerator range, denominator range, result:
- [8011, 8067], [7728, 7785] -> 0.67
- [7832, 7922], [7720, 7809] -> 0.72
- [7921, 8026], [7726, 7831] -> 0.78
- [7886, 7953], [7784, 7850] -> 1.20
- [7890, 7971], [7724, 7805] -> 0.73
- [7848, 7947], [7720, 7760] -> 0.51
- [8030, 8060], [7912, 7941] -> 0.88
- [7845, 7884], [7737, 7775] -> 0.72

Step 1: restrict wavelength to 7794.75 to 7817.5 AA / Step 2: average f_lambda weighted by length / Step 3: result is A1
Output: 1.98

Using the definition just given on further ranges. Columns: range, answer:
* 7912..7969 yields 2.22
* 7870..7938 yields 2.37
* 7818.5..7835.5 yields 1.83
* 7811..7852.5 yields 2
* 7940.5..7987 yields 1.99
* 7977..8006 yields 2.06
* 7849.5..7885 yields 2.07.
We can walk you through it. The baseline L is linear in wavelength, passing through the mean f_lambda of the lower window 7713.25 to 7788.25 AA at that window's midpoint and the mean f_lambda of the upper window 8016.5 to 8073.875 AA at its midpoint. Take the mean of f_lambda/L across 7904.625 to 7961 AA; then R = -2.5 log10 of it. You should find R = 0.13 mag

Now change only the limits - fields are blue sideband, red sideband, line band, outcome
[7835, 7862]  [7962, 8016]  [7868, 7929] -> -0.12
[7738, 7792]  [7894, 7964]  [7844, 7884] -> 0.17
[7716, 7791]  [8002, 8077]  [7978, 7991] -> 0.23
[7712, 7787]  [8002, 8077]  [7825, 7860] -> 0.41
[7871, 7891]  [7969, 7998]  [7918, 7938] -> -0.22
